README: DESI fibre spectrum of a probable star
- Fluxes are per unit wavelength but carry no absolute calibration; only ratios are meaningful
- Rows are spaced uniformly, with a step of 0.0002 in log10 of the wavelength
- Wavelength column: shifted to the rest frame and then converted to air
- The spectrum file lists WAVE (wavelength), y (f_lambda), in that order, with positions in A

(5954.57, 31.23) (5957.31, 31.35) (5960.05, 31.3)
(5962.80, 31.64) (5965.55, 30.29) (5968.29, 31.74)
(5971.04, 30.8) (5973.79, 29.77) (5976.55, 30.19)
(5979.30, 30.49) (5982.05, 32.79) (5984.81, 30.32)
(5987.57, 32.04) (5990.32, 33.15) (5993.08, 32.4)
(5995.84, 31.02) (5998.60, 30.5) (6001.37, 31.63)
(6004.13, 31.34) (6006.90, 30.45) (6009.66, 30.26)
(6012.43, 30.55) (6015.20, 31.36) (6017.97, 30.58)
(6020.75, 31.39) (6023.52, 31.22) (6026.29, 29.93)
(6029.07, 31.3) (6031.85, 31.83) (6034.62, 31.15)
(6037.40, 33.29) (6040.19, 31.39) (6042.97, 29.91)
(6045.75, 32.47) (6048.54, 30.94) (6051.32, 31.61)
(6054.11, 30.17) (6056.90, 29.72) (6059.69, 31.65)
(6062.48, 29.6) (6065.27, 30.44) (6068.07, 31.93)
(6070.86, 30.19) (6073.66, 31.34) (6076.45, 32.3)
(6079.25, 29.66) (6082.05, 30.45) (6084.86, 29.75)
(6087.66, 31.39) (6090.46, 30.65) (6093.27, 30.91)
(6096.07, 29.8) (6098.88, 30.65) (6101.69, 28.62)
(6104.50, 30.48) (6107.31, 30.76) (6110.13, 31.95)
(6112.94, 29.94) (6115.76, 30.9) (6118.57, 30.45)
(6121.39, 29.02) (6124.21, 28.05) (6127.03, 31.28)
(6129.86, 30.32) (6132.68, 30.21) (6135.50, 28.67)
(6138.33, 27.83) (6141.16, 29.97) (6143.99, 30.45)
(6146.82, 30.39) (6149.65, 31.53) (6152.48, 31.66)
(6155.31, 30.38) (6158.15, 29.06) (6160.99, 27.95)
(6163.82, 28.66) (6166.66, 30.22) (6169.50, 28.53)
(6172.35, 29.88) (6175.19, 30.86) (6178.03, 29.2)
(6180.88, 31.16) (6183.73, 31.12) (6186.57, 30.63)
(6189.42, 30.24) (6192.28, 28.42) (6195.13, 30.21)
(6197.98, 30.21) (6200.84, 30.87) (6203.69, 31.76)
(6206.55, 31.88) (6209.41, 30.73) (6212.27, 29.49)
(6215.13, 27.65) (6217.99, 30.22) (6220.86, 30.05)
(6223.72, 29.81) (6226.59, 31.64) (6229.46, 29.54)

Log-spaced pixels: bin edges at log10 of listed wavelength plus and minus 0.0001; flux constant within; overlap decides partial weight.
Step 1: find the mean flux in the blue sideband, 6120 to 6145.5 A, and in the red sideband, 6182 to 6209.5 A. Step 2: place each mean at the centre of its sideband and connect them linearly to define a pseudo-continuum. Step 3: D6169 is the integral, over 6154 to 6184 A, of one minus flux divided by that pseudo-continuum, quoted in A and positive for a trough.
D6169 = 0.5 A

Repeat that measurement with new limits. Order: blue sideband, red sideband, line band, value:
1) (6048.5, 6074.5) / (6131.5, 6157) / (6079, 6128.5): 0.2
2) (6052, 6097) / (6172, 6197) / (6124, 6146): 0.5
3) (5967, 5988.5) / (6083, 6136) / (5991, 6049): -0.9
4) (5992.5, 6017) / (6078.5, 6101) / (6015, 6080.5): -0.8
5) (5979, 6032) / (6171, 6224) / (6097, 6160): 1.0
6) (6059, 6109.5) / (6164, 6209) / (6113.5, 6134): 0.3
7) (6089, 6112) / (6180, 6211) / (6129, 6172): 1.2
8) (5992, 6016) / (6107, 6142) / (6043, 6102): -0.6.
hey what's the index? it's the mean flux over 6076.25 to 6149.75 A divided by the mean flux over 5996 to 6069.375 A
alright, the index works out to 1.0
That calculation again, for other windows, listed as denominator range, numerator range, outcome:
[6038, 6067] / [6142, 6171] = 0.97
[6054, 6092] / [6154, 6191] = 0.97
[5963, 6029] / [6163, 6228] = 0.97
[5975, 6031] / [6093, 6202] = 0.96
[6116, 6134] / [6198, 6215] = 1.02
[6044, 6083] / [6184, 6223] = 0.98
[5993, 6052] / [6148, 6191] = 0.96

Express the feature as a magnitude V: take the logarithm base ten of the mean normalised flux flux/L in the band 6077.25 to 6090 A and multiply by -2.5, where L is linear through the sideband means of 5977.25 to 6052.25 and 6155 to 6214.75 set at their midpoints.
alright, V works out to 0.01 mag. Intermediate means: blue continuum 31.3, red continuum 30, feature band 30.4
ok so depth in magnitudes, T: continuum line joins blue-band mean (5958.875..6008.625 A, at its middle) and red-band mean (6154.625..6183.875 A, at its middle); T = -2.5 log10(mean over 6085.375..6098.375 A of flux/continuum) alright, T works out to -0.01 mag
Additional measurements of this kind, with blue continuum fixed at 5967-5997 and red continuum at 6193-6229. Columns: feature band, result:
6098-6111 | 0.01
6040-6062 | 0.00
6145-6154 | -0.02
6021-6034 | 0.00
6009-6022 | 0.01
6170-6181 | 0.02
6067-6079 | -0.01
